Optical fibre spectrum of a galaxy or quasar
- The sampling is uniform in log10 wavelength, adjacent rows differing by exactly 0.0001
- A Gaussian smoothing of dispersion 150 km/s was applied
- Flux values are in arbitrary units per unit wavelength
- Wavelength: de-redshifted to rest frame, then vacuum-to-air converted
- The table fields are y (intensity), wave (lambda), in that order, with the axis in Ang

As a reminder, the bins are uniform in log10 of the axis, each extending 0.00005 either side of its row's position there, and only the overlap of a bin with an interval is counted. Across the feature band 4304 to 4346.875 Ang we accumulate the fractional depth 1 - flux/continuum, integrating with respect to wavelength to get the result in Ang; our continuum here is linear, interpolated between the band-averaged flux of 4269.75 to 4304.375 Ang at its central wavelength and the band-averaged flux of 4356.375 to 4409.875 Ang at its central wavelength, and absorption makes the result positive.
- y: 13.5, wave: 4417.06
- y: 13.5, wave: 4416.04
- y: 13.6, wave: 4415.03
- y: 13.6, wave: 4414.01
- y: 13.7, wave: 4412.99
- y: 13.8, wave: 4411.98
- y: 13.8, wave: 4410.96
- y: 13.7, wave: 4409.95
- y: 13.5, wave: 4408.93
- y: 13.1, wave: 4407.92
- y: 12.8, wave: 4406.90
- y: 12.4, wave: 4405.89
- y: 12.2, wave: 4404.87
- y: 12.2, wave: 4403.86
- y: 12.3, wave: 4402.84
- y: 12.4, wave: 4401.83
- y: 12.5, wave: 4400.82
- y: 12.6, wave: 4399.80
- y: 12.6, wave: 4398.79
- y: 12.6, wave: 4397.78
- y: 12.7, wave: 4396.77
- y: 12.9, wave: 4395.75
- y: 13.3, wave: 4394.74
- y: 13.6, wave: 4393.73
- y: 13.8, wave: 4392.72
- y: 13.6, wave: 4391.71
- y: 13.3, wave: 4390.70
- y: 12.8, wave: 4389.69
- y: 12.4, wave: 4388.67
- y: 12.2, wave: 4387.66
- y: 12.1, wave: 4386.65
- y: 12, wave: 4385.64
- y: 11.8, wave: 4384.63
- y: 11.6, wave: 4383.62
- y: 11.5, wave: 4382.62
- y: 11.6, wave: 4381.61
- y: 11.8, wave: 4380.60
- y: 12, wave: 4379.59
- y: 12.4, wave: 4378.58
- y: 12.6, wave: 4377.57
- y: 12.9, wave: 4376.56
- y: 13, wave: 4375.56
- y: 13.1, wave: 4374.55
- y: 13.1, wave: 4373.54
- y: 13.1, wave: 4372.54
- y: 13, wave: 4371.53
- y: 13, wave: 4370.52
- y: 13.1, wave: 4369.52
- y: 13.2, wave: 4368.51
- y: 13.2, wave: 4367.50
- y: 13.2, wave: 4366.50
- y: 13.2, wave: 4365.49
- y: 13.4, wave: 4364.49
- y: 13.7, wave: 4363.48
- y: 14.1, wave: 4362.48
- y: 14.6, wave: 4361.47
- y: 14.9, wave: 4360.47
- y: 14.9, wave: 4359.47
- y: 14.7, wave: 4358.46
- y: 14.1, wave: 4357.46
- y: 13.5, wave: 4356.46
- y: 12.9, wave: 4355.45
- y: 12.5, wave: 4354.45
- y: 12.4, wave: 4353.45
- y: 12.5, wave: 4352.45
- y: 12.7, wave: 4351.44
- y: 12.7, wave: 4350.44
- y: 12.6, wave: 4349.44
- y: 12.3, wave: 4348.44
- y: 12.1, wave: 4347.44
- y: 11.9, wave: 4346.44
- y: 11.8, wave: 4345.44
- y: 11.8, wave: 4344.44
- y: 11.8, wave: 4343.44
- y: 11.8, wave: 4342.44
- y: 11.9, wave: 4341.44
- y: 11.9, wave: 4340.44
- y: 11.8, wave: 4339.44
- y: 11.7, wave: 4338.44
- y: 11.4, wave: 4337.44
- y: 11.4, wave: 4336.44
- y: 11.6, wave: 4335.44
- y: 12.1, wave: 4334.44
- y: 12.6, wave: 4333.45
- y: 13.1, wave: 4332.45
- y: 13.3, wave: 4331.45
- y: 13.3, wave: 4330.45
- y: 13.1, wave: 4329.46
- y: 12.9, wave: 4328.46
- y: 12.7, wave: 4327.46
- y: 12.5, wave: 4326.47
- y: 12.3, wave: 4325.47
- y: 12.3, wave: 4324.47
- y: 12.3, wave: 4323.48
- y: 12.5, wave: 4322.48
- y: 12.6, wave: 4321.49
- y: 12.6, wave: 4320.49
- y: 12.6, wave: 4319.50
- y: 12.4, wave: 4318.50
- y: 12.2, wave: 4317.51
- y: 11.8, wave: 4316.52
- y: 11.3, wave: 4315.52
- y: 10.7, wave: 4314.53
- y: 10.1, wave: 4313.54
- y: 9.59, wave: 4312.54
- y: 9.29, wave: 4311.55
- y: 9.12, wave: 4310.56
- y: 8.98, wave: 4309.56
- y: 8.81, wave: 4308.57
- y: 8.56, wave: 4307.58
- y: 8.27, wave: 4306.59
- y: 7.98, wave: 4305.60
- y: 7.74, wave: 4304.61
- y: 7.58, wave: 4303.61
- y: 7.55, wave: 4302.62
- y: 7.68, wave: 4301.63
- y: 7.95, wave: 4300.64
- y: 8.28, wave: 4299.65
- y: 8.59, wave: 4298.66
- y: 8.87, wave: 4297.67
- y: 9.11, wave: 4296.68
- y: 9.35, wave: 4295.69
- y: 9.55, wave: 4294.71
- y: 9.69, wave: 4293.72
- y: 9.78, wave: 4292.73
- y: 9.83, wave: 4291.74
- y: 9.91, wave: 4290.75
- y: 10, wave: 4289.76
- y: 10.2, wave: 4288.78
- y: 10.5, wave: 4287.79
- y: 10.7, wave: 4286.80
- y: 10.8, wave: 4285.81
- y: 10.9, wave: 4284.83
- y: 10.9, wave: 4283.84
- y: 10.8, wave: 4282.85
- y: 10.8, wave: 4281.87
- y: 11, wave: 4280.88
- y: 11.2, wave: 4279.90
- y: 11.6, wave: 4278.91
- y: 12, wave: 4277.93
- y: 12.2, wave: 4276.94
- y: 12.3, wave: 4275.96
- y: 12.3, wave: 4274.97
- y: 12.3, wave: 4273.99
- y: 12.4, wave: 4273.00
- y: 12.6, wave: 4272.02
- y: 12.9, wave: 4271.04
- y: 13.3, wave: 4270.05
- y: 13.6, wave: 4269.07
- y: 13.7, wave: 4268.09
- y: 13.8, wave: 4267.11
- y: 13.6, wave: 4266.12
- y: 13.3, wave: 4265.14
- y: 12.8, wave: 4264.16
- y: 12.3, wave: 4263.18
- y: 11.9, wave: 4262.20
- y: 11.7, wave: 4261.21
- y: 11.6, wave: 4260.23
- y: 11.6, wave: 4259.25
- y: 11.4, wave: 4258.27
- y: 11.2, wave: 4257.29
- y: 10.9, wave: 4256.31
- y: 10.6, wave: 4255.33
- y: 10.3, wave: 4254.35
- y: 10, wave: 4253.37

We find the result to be 0.1 Ang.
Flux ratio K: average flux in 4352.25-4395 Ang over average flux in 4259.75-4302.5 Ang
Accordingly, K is 1.17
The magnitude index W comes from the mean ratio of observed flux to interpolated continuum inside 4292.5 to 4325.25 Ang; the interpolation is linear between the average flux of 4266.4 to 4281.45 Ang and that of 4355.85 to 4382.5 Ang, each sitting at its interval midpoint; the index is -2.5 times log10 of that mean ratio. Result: 0.277 mag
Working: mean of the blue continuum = 12.5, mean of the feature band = 9.9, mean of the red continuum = 13.3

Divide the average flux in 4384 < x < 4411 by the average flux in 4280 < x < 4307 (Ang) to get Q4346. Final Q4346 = 1.4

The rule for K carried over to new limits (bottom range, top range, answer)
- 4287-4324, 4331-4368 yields 1.30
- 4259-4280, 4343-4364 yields 1.04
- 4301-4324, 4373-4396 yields 1.25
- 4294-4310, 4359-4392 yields 1.53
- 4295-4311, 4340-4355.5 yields 1.45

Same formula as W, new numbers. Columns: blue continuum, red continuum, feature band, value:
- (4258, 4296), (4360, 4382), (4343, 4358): 0.021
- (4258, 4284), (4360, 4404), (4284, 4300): 0.252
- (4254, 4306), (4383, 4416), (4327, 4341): -0.052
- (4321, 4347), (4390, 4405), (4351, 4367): -0.091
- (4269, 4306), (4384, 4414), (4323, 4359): -0.082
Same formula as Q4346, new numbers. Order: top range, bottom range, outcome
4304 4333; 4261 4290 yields 0.94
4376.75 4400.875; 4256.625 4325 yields 1.15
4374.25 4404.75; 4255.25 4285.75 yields 1.04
